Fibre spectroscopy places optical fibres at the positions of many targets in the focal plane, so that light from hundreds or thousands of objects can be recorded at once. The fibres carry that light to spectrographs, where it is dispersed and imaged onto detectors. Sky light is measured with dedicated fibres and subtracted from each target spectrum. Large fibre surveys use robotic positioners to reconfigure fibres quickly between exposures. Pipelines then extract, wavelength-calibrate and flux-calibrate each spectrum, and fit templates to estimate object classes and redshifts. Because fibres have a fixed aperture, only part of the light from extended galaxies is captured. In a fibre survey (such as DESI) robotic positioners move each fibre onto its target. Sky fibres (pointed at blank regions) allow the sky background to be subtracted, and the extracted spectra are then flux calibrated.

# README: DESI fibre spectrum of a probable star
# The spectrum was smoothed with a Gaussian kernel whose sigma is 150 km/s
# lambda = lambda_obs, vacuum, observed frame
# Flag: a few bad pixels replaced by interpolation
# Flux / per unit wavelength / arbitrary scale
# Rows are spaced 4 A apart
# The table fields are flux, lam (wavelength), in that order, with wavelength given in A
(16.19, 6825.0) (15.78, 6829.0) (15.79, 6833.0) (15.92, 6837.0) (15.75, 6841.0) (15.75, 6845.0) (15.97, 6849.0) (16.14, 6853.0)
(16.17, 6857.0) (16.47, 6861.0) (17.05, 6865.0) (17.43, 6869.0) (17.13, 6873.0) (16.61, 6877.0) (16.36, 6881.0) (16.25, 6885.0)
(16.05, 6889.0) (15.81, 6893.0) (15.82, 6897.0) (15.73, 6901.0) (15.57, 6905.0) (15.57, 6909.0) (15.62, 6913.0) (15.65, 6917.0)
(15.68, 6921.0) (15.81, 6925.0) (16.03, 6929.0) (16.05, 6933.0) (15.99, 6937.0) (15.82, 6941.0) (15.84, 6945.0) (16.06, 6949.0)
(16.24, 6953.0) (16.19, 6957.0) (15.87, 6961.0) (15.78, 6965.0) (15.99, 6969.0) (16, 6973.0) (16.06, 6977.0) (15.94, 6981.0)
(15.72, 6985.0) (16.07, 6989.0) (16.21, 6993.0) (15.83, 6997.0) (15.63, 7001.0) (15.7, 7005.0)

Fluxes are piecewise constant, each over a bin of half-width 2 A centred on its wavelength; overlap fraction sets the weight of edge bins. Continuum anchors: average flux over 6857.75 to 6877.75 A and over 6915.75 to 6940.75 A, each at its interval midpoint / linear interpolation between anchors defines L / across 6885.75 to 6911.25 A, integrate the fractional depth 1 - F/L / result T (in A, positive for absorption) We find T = 0.9 A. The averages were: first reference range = 16.9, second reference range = 15.9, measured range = 15.8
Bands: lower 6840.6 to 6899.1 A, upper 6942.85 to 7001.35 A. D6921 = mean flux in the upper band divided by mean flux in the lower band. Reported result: 0.98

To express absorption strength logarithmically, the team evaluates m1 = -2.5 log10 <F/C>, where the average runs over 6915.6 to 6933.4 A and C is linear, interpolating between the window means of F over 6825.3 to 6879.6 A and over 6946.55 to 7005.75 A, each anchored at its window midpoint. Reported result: 0.018 mag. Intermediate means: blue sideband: 16.3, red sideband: 16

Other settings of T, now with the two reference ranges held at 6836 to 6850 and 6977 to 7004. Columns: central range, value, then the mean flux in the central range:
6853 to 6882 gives -1.6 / 16.7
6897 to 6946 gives 0.3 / 15.8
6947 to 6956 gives -0.2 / 16.2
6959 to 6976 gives 0.0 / 15.9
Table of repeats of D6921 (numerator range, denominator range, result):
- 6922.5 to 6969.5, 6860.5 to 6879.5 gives 0.94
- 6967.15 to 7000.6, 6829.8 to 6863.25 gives 1.00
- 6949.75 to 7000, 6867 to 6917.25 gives 0.99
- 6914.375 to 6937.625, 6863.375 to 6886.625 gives 0.94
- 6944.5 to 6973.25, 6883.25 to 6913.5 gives 1.01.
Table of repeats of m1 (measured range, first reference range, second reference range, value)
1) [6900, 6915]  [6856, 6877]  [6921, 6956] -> 0.05 mag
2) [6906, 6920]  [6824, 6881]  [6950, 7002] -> 0.04 mag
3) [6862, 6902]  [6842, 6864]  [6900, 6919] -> -0.04 mag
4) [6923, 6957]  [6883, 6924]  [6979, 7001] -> -0.01 mag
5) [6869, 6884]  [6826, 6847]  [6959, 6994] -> -0.06 mag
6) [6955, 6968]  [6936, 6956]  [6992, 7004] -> 0.00 mag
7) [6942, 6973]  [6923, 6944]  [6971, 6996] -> 0.00 mag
